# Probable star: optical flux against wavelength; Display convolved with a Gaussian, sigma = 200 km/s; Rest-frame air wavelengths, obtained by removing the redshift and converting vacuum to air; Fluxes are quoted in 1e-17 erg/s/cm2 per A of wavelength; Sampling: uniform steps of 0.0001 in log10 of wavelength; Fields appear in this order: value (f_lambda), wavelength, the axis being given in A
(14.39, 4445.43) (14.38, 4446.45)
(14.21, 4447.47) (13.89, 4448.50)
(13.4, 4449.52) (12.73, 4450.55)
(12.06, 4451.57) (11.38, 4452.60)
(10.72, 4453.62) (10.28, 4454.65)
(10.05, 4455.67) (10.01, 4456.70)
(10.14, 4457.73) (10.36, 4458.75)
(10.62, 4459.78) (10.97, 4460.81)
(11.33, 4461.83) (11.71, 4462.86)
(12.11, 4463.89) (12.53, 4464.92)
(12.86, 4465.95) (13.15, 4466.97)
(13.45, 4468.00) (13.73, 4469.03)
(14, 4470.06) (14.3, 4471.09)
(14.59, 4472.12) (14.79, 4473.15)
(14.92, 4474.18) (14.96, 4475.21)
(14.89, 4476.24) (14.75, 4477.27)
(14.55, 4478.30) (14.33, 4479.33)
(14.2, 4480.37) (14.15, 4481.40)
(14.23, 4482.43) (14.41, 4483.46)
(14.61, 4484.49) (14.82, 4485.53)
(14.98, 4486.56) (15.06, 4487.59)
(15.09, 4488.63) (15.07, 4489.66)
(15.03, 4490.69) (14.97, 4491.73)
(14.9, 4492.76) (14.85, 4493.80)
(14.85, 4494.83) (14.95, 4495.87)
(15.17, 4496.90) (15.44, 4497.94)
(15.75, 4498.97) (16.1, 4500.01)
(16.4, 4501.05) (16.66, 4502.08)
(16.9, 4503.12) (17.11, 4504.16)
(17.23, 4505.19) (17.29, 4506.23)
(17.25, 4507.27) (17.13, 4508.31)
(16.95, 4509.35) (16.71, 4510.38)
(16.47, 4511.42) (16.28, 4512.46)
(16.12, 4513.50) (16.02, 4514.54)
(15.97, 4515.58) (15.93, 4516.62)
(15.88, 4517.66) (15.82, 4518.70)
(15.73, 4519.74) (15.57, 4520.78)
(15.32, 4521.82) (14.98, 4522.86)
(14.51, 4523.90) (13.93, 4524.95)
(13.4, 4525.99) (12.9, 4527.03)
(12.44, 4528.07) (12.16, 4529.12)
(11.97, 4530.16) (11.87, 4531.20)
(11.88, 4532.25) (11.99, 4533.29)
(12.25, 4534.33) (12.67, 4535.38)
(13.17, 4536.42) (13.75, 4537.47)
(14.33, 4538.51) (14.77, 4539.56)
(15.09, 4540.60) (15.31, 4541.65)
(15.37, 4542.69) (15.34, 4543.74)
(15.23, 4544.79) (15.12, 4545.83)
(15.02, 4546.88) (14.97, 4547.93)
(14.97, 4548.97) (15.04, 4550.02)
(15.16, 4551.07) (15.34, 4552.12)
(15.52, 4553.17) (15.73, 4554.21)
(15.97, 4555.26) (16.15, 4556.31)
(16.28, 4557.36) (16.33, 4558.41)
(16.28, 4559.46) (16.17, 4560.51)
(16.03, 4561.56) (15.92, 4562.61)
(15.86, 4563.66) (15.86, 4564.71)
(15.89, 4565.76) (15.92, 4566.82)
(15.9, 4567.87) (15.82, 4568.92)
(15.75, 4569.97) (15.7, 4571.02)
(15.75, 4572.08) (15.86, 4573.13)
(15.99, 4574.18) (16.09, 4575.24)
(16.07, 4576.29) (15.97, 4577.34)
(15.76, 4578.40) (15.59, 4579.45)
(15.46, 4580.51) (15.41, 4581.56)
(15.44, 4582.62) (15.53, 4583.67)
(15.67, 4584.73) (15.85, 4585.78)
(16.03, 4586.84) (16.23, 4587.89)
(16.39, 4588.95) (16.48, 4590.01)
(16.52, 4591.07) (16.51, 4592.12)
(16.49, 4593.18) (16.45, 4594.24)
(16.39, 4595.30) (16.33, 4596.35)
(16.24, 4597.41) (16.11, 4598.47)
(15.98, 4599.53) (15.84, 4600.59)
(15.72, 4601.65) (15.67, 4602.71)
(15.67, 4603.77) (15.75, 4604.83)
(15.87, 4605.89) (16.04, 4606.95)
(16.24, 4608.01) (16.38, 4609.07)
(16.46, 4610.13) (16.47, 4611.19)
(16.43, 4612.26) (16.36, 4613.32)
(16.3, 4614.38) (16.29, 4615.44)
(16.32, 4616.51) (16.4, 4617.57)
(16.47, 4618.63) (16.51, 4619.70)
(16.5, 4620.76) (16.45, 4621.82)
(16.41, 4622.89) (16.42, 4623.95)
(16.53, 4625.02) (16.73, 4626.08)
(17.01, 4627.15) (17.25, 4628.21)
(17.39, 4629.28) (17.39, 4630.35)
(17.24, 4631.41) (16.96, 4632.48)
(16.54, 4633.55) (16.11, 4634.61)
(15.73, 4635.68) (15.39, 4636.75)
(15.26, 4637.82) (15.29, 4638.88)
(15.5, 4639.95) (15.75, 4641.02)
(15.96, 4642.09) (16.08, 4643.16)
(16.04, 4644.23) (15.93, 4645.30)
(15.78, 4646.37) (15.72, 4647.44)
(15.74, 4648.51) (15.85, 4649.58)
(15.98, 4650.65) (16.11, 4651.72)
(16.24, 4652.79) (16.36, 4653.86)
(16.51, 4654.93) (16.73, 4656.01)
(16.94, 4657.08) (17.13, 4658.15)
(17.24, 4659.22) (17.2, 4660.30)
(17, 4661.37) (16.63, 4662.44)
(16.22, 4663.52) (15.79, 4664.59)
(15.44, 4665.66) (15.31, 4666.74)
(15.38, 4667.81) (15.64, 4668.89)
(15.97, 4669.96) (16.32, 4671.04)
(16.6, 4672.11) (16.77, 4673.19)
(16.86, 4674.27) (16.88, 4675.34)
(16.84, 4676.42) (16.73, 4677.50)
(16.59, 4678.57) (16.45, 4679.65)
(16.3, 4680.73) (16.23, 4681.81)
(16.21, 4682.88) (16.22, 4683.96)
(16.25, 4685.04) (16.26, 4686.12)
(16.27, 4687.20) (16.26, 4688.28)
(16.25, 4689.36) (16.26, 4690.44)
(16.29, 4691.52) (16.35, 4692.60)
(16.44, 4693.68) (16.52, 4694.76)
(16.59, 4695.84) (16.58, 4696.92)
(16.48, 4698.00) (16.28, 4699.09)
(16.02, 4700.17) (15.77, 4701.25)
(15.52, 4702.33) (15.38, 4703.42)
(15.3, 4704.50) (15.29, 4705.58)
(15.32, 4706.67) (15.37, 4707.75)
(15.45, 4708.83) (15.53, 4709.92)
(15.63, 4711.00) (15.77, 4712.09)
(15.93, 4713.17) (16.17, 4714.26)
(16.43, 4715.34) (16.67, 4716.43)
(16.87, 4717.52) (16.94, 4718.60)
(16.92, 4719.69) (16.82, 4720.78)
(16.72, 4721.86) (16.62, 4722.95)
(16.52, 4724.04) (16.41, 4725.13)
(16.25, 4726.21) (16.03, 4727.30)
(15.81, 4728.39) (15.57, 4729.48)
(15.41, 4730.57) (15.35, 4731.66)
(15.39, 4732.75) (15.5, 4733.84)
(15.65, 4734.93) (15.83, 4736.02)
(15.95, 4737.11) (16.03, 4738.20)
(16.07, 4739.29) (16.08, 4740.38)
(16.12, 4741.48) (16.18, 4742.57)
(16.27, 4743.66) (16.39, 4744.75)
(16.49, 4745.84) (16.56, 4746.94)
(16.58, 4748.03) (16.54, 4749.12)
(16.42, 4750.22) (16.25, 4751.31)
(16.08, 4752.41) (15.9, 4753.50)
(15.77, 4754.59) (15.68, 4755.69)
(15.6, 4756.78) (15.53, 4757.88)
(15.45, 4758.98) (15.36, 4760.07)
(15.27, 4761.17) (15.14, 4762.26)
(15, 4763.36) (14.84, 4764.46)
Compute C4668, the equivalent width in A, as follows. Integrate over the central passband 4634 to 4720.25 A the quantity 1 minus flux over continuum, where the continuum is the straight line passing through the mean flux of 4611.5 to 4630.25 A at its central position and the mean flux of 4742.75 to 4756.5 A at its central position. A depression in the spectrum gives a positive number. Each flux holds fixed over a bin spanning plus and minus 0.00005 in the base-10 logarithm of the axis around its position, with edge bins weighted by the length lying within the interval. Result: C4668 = 1.46 A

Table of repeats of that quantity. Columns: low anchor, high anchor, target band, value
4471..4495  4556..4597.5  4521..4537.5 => 2.42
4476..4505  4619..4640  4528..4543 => 2.24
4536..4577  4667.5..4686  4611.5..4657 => -0.63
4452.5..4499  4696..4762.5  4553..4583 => -2.98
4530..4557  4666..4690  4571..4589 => -1.05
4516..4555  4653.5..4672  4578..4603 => -1.30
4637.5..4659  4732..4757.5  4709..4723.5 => -0.28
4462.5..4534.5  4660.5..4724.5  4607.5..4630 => -1.26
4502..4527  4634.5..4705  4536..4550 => 1.04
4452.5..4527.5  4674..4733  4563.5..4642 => -3.93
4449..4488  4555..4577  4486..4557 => -2.31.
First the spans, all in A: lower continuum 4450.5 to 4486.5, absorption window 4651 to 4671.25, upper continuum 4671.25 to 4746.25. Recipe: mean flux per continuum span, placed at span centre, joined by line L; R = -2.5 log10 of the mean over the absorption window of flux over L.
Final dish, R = -0.05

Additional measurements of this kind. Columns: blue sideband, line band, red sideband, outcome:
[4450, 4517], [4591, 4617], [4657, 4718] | -0.05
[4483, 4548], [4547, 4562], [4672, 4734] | -0.03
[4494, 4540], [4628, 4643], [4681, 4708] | -0.04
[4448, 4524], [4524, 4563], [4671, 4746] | 0.03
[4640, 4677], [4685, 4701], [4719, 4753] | -0.01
